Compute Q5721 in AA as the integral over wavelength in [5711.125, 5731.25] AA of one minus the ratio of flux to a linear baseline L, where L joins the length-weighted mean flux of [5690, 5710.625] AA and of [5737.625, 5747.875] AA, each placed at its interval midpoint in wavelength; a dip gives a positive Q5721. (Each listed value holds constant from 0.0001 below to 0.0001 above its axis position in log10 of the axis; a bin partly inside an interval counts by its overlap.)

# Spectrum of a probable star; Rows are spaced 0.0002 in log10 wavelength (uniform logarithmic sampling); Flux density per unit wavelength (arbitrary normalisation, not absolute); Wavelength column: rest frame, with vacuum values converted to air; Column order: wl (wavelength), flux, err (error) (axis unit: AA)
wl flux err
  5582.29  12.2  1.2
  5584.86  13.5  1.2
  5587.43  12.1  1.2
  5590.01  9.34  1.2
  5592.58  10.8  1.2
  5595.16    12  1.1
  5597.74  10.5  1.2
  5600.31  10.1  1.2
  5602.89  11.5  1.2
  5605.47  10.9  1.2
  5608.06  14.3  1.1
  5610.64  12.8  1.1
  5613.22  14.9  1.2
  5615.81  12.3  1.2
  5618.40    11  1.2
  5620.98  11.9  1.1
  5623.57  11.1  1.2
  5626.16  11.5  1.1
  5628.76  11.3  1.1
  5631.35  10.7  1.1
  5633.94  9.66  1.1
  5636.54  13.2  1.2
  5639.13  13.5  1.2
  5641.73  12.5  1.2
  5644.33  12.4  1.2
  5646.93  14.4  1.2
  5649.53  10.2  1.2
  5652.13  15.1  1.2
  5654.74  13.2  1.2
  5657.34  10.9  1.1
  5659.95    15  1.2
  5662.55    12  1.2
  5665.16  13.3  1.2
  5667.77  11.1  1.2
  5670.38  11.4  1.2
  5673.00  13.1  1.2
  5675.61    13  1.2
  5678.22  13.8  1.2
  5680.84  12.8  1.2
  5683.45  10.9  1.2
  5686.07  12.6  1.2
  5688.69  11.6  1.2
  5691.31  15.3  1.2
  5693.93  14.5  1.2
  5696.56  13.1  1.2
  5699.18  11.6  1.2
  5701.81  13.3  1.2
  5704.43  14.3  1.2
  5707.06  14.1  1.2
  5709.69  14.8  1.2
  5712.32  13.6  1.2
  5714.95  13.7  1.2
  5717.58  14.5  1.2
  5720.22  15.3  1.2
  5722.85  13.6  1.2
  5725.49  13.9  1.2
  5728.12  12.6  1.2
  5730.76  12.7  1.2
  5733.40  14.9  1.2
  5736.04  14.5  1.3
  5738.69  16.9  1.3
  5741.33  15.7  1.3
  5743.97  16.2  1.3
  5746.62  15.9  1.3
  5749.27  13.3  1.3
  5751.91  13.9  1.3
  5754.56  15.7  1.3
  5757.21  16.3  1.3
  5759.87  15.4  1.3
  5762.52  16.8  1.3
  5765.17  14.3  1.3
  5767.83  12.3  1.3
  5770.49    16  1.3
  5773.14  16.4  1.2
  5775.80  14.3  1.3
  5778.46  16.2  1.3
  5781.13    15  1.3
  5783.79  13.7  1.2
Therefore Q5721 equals 1.6 AA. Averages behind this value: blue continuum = 13.9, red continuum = 16.2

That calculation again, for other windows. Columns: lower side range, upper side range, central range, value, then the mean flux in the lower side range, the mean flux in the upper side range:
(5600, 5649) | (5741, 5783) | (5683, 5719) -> 0.91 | 12.1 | 15.2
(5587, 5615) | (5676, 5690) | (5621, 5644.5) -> 0.50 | 11.7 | 12.4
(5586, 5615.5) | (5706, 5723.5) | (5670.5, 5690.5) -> 1.43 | 11.8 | 14.3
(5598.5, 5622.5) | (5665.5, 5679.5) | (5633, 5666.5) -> -0.97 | 12.1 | 12.5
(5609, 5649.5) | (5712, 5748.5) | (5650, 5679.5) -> 0.42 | 12.2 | 14.6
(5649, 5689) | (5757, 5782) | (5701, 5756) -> -1.19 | 12.6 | 15.3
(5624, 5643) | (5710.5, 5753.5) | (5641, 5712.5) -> -0.39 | 11.7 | 14.5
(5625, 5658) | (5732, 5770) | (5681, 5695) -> 0.56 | 12.2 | 15.2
